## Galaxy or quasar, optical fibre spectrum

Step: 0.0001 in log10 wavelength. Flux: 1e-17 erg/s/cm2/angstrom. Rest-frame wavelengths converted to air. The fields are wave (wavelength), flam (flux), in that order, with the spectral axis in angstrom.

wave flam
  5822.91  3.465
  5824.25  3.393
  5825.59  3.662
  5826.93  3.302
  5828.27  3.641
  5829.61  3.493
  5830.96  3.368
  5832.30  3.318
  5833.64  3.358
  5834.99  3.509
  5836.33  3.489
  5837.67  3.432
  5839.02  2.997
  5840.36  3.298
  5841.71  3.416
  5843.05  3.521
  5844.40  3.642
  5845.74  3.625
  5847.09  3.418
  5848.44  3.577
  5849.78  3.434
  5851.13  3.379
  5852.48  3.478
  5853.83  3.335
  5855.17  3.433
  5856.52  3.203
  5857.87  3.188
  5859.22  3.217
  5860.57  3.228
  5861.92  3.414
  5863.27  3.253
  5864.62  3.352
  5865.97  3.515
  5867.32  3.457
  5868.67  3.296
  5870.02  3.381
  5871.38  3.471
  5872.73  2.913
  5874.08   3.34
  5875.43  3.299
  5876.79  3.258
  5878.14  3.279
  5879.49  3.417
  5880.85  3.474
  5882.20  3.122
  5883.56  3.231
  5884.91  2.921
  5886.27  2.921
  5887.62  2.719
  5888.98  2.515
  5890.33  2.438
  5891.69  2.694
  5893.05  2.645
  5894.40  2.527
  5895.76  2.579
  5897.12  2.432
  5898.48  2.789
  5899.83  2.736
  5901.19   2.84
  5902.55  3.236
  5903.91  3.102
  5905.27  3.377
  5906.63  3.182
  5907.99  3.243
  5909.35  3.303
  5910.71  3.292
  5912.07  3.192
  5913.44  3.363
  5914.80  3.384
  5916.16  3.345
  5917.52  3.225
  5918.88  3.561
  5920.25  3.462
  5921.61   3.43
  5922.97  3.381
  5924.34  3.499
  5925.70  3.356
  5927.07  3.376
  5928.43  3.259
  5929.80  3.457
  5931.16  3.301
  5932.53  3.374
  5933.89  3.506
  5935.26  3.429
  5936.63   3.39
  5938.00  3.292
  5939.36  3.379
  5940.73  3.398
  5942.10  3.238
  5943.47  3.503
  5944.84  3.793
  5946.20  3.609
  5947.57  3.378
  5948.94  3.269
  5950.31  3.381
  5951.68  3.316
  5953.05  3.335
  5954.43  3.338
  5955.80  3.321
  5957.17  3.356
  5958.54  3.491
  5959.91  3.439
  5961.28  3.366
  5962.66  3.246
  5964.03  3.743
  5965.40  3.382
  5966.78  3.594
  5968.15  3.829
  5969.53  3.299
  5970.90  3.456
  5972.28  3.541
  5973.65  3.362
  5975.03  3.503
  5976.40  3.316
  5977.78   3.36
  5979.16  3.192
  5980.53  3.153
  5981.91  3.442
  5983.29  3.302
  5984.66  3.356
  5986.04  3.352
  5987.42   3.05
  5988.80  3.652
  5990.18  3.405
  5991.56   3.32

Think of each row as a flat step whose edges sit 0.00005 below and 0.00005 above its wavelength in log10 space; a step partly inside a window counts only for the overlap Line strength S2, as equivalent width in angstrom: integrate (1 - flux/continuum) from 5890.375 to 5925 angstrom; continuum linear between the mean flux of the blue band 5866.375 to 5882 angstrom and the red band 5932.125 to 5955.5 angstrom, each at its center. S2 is 2.7 angstrom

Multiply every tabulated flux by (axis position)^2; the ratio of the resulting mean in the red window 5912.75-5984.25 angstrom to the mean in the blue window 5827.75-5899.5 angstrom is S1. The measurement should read 1.09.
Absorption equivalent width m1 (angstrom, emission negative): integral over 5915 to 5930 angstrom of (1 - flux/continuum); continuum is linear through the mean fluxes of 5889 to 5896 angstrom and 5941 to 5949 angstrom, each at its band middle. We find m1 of -1.5 angstrom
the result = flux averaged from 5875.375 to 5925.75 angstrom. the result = 3.09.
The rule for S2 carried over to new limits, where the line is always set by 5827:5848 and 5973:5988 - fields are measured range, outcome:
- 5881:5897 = 2.93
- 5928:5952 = -0.45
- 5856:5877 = 0.66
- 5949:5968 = -0.50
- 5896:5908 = 1.47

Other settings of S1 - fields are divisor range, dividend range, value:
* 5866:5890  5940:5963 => 1.10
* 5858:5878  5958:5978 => 1.08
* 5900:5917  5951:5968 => 1.08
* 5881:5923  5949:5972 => 1.15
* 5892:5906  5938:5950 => 1.24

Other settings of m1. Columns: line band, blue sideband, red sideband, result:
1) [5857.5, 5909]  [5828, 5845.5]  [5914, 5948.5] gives 5.1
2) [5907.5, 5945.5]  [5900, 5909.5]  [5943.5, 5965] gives -1.3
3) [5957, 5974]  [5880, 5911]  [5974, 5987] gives -1.1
